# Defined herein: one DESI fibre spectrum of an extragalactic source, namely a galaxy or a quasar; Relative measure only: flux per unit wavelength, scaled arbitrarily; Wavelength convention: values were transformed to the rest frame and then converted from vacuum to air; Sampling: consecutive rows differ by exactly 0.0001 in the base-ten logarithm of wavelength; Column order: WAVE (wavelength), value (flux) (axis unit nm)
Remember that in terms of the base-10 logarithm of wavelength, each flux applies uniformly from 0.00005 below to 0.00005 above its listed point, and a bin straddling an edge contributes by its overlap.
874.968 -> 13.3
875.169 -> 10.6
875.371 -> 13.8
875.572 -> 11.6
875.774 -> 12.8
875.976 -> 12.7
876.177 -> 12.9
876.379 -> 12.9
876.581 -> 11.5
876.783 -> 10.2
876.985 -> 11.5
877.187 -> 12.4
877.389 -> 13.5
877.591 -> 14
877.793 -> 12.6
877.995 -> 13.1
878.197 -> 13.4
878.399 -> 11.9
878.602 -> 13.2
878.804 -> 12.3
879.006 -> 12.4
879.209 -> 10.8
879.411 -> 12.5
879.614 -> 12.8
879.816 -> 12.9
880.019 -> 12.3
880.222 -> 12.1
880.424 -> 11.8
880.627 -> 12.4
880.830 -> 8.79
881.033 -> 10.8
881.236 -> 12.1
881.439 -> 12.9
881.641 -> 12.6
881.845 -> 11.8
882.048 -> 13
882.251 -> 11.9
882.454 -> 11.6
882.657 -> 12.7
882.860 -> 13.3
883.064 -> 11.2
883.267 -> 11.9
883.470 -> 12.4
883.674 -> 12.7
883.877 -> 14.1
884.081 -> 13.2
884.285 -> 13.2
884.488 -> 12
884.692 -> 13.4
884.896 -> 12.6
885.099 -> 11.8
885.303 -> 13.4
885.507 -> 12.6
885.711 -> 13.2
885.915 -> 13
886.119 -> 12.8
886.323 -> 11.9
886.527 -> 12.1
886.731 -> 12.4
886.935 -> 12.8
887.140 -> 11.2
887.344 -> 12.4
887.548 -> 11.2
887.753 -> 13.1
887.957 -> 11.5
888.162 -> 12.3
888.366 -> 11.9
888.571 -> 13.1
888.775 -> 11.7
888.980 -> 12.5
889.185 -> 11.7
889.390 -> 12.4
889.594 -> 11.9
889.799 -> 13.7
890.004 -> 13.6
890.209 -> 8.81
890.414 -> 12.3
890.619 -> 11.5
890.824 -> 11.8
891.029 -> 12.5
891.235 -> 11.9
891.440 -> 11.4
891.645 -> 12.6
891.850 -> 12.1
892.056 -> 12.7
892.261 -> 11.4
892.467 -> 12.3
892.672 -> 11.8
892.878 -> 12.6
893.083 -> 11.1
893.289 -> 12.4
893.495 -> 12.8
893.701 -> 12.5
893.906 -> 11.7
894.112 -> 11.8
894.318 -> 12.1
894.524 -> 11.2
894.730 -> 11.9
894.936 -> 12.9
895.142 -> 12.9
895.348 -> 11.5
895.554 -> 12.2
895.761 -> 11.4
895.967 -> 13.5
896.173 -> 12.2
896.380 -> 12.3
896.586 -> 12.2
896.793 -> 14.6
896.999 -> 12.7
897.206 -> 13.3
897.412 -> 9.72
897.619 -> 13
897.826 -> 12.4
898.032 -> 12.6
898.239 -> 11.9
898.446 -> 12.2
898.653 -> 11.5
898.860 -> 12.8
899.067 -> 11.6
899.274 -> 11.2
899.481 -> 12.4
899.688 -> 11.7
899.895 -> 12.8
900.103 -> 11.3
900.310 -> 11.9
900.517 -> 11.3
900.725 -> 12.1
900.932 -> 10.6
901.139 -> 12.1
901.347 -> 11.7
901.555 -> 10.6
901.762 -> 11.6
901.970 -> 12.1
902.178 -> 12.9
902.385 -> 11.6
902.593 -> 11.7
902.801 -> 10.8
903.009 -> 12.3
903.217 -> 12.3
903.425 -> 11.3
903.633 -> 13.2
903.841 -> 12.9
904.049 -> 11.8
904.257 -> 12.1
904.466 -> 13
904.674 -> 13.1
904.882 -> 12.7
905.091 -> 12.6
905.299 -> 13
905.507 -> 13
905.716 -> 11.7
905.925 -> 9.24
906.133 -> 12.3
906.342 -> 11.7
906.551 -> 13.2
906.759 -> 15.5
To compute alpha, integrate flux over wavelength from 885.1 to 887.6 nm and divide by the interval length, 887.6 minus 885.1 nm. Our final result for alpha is 12.4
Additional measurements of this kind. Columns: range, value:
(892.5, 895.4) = 12.1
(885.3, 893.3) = 12.2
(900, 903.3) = 11.7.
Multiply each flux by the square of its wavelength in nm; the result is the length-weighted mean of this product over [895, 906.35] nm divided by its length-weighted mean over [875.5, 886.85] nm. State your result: 1.02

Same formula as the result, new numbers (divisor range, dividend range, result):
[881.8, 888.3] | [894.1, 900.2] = 1.01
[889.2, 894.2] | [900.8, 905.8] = 1.03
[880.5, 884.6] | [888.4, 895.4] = 1.01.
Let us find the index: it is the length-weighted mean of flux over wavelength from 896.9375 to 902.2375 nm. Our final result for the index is 11.9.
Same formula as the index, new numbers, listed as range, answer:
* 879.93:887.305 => 12.3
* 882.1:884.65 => 12.5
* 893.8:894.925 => 11.8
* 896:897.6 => 12.5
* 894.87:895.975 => 12.3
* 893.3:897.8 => 12.3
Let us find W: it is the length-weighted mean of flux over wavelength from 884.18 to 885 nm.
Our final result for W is 12.8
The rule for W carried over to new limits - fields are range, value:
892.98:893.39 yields 11.8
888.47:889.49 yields 12.3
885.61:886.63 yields 12.6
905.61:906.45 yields 11.2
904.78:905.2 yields 12.6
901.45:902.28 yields 11.8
